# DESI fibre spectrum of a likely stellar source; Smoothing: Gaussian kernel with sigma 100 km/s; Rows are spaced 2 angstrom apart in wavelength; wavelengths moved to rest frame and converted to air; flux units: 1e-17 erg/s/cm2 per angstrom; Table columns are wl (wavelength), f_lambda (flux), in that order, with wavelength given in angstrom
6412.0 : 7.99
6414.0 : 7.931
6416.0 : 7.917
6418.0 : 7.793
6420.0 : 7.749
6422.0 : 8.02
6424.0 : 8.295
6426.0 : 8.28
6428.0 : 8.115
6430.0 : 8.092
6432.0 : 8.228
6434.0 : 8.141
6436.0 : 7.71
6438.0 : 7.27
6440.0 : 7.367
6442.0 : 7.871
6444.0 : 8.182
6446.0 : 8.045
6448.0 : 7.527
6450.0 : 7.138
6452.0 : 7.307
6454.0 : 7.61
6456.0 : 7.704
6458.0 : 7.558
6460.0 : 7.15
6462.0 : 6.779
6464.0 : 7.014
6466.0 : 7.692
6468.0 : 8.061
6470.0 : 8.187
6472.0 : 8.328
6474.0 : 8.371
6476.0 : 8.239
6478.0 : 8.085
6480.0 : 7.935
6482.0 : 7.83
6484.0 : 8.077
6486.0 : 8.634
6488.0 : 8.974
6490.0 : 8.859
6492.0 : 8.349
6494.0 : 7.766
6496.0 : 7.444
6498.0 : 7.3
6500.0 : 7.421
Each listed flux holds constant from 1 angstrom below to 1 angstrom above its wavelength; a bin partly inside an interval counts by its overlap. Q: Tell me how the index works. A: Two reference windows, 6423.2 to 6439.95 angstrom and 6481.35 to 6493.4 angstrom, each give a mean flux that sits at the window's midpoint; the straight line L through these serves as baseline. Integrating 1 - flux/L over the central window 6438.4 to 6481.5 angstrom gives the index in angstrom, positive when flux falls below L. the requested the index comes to 2.6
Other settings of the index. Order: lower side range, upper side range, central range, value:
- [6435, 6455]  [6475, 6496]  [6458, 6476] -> 0.5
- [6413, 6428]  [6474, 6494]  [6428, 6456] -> 1.3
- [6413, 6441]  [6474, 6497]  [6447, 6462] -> 1.2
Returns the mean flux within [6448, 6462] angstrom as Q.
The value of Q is 7.37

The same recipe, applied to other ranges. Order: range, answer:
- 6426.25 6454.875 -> 7.77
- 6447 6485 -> 7.72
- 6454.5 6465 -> 7.26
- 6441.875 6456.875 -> 7.66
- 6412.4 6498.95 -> 7.88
